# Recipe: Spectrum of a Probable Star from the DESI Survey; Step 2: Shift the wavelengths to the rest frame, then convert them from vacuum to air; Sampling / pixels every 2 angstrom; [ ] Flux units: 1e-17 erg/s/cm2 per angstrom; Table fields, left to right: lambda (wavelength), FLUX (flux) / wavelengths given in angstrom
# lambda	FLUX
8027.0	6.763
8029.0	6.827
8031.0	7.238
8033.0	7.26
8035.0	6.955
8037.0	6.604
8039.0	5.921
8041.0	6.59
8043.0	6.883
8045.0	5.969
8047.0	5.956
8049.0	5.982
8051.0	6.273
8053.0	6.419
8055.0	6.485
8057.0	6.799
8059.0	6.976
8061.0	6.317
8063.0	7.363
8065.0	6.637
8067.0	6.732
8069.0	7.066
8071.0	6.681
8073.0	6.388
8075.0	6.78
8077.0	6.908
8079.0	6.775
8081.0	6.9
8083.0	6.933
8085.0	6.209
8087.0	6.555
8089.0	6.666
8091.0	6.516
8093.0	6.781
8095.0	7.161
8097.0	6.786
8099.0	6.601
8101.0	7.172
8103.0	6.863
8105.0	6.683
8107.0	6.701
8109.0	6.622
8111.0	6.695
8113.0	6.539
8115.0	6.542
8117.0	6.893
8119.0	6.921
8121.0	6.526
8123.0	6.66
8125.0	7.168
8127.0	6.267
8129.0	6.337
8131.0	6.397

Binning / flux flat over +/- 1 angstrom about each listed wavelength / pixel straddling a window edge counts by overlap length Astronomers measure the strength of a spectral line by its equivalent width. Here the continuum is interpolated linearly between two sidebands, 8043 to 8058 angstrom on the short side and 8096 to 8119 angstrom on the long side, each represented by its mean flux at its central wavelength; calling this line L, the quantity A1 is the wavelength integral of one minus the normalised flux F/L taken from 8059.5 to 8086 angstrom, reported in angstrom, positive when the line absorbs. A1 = -1.1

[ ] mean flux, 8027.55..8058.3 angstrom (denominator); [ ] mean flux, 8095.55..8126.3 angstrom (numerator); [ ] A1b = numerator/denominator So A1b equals 1.0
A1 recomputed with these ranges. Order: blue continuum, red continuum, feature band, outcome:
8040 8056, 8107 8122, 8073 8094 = -0.6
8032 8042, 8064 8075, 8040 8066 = 0.7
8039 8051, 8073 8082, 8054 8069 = -0.6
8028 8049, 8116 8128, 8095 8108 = -0.2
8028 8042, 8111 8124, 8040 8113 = 0.7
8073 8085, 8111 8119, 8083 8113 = 0.1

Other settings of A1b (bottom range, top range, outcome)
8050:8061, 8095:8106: 1.04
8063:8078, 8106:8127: 0.99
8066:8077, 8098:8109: 1.01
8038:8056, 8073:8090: 1.07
